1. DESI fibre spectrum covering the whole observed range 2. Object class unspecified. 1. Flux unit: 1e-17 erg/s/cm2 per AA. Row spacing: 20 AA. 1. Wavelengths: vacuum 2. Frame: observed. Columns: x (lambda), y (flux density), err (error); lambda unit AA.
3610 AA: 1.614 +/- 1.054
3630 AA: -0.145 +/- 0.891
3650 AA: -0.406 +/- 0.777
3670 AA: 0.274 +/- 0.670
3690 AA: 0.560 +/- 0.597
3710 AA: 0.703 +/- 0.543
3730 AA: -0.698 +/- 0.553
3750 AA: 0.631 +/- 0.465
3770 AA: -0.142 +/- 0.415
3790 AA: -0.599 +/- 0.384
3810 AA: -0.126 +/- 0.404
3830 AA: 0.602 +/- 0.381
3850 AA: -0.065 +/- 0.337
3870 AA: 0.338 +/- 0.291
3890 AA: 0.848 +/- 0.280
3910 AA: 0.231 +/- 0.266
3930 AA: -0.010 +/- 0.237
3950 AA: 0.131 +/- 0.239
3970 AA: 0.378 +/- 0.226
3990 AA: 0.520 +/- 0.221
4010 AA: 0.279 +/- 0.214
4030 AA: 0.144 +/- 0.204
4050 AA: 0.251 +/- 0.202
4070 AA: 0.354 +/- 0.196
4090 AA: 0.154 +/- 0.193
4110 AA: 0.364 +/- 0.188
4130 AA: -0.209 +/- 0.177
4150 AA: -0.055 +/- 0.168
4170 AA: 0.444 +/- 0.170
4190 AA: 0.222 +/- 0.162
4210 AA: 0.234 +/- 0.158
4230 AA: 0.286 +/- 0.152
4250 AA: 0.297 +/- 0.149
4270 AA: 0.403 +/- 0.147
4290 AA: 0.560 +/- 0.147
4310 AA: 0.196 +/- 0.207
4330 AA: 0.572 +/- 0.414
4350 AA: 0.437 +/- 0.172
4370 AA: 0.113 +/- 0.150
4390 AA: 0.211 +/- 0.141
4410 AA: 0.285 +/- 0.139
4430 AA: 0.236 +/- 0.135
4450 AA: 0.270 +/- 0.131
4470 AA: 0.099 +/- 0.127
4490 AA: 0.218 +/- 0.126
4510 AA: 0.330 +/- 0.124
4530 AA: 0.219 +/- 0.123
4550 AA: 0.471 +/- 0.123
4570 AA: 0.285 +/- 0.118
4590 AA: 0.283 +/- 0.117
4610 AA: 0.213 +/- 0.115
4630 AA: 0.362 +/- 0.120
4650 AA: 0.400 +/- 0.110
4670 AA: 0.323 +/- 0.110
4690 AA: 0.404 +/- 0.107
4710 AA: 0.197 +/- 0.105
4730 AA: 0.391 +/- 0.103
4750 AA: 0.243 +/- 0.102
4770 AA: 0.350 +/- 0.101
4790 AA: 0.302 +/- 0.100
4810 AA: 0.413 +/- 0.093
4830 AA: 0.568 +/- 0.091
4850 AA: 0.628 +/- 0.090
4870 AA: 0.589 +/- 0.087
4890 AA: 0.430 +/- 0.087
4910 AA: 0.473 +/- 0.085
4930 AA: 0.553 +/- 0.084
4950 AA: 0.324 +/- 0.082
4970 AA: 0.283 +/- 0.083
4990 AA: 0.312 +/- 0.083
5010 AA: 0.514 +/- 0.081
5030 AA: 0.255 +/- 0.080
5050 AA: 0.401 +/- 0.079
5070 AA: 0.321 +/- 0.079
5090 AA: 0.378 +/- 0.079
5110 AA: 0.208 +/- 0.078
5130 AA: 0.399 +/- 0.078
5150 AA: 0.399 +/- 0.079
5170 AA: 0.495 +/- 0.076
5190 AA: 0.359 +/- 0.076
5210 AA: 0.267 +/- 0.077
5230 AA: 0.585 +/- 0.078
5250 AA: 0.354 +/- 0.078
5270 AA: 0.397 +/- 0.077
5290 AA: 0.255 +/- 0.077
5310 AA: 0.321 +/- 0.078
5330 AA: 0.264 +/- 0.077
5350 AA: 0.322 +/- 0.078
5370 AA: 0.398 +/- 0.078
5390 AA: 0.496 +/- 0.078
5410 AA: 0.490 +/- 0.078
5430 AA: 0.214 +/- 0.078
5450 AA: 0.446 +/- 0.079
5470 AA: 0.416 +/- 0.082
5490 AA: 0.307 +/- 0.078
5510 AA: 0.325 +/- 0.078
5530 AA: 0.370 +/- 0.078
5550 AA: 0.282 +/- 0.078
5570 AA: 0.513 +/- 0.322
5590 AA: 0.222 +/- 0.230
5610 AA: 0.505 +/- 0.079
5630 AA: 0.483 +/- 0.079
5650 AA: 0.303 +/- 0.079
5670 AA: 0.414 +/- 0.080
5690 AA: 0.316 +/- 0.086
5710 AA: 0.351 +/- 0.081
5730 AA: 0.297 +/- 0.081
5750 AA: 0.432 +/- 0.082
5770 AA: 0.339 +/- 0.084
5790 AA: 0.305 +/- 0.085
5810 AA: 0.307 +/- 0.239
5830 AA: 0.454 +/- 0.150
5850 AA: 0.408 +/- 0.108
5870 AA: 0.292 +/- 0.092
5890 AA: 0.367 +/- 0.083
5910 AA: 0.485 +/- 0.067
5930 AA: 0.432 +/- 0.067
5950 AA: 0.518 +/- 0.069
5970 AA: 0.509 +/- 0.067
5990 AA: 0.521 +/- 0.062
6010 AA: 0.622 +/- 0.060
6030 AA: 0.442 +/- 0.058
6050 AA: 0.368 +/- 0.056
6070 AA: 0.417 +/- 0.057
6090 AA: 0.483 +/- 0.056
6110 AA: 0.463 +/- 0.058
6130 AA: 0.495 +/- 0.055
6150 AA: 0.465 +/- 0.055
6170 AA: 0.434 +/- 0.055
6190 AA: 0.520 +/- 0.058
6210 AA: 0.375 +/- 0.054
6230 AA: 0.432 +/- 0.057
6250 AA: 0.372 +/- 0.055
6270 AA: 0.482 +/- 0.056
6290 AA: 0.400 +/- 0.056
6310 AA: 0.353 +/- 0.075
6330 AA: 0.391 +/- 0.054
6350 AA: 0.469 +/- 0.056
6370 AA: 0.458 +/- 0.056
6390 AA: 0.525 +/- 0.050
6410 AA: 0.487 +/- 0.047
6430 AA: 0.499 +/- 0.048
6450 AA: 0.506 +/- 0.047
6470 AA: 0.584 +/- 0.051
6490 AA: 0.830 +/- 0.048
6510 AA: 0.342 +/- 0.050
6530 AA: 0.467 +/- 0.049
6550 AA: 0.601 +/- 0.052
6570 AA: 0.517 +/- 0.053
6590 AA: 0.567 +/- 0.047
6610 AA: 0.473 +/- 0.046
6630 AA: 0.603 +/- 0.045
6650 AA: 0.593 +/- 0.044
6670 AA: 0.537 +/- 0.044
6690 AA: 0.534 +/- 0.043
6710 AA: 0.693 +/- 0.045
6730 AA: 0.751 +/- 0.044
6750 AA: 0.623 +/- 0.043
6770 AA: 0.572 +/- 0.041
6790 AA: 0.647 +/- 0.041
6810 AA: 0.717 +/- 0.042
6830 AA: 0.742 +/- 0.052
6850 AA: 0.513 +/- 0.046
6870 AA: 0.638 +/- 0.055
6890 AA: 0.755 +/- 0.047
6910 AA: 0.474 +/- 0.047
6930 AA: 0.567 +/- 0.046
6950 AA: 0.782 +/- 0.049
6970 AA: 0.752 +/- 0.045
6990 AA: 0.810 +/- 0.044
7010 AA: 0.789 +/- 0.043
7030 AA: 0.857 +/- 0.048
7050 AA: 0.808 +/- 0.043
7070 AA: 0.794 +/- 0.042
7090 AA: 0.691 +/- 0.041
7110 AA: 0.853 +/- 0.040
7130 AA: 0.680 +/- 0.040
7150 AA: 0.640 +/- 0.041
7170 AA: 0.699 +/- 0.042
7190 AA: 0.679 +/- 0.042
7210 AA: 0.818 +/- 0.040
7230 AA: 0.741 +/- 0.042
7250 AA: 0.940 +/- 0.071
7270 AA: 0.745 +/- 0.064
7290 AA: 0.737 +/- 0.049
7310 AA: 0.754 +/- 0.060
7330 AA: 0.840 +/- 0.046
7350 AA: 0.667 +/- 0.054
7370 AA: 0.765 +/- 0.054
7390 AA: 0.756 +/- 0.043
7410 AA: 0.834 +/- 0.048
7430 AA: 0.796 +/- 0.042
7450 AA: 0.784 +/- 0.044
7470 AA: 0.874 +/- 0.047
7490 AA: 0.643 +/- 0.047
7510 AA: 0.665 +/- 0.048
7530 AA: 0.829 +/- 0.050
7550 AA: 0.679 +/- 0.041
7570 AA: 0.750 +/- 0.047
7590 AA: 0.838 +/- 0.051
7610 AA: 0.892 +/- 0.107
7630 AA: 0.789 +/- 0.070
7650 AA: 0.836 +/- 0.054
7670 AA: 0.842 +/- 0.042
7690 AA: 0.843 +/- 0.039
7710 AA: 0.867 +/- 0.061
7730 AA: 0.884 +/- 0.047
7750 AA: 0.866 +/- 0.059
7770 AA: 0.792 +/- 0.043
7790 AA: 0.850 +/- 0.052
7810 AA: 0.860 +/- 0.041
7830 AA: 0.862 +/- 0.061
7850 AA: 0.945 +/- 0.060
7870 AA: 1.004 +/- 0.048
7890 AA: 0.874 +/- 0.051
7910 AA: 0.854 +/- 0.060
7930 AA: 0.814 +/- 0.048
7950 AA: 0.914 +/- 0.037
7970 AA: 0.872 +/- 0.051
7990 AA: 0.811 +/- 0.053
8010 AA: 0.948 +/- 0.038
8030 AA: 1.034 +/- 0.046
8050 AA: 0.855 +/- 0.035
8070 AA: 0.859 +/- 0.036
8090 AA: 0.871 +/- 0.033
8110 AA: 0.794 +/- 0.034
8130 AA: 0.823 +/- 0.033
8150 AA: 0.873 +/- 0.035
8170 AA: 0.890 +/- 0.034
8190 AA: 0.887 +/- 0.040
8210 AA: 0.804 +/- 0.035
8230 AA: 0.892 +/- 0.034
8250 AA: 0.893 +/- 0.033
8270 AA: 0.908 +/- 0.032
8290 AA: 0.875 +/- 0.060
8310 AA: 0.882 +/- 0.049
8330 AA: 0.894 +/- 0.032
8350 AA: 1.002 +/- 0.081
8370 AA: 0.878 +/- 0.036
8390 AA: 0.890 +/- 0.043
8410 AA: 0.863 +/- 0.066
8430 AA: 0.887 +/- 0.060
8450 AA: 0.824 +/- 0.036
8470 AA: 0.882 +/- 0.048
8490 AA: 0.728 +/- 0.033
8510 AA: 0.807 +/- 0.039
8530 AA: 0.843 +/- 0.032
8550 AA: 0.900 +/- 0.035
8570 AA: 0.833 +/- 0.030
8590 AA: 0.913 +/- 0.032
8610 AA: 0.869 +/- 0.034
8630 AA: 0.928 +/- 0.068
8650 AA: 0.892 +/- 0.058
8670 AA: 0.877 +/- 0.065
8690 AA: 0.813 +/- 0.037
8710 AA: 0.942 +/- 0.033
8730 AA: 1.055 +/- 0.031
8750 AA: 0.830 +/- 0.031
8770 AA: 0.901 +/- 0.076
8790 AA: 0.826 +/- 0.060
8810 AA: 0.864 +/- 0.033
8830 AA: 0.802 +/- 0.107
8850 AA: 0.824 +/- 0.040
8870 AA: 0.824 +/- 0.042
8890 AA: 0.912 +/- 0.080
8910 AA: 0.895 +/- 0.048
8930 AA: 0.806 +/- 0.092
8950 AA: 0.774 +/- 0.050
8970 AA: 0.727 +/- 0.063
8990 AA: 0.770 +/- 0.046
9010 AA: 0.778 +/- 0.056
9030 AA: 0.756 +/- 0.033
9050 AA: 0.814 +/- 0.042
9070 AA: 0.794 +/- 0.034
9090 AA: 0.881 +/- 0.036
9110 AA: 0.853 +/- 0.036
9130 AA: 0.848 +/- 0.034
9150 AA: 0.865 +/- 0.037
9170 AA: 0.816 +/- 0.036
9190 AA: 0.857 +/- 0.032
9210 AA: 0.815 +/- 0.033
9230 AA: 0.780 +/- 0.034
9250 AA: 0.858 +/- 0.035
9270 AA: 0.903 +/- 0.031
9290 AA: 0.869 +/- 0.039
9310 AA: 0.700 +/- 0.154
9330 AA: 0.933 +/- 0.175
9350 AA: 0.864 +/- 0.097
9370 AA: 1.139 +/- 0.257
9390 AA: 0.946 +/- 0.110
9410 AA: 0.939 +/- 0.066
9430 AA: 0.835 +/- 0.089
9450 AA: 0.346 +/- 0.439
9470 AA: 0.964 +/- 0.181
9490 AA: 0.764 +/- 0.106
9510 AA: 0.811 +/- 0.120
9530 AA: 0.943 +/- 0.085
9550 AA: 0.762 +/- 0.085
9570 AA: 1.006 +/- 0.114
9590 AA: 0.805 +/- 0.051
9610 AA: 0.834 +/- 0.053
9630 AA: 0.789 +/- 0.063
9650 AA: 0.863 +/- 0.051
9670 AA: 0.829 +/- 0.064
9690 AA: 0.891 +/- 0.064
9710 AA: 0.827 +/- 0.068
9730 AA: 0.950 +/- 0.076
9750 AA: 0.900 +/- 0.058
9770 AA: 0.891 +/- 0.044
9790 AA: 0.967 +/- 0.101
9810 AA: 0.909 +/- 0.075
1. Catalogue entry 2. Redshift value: 0.742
